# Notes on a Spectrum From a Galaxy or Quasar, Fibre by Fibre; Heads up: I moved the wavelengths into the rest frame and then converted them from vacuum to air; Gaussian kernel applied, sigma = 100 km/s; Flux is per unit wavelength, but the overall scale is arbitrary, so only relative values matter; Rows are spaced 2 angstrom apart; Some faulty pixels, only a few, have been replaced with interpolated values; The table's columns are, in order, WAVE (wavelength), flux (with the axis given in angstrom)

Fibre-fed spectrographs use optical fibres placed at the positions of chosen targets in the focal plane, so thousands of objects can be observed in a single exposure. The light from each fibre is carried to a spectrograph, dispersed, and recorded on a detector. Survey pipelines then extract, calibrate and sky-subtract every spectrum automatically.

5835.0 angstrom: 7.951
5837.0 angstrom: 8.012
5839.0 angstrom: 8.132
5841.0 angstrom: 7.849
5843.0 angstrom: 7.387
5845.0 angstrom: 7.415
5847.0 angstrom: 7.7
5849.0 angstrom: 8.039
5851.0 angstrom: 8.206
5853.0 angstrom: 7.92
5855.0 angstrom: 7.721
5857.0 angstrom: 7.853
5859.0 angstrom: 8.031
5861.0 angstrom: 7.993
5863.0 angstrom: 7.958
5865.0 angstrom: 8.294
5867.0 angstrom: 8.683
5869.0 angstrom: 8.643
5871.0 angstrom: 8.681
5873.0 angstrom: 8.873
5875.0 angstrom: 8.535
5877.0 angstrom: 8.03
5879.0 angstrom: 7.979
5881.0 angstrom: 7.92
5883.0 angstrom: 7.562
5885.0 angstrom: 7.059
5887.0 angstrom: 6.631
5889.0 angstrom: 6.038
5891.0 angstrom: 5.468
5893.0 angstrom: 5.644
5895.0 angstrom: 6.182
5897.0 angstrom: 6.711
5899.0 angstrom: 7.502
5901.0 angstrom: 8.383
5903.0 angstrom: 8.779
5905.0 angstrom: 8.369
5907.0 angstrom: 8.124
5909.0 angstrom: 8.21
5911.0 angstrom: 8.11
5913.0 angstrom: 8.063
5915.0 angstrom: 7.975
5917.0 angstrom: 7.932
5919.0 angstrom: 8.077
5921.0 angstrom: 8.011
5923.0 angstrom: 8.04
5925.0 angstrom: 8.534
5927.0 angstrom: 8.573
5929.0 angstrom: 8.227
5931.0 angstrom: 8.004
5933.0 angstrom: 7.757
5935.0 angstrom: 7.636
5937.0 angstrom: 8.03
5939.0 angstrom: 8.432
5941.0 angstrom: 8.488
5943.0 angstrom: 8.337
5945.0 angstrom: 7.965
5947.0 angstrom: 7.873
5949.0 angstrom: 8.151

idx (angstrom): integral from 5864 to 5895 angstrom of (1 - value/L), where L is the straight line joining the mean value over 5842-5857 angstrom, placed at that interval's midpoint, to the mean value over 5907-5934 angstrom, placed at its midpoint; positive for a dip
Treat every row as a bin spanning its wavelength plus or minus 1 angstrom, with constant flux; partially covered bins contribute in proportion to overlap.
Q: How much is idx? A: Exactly 1.4 angstrom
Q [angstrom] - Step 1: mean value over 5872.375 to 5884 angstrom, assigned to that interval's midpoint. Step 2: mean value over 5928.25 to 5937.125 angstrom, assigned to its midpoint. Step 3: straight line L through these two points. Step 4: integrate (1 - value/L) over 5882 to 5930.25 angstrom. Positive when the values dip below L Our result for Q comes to 2.5 angstrom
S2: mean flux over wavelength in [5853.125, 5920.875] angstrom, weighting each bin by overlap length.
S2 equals 7.76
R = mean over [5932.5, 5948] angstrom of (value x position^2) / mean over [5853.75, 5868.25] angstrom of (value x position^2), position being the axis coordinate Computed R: 1.0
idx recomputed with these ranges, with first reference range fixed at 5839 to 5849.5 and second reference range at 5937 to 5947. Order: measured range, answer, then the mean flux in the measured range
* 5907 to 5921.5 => 0.0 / 8.06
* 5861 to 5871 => -0.7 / 8.38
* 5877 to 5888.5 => 0.7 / 7.42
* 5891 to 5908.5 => 1.4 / 7.37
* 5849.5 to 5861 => -0.3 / 7.95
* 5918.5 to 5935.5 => 0.1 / 8.11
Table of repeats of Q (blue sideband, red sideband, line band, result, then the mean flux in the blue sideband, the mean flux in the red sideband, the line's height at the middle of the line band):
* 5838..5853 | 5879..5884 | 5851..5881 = -1.6 angstrom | 7.83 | 7.79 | 7.8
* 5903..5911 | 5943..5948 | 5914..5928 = 0.0 angstrom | 8.29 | 8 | 8.18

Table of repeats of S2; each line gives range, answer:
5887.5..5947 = 7.77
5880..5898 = 6.58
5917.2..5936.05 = 8.09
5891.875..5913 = 7.61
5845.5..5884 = 8.13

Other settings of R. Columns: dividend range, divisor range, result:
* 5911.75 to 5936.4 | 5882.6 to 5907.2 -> 1.15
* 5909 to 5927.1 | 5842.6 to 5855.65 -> 1.07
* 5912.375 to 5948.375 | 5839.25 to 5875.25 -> 1.03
